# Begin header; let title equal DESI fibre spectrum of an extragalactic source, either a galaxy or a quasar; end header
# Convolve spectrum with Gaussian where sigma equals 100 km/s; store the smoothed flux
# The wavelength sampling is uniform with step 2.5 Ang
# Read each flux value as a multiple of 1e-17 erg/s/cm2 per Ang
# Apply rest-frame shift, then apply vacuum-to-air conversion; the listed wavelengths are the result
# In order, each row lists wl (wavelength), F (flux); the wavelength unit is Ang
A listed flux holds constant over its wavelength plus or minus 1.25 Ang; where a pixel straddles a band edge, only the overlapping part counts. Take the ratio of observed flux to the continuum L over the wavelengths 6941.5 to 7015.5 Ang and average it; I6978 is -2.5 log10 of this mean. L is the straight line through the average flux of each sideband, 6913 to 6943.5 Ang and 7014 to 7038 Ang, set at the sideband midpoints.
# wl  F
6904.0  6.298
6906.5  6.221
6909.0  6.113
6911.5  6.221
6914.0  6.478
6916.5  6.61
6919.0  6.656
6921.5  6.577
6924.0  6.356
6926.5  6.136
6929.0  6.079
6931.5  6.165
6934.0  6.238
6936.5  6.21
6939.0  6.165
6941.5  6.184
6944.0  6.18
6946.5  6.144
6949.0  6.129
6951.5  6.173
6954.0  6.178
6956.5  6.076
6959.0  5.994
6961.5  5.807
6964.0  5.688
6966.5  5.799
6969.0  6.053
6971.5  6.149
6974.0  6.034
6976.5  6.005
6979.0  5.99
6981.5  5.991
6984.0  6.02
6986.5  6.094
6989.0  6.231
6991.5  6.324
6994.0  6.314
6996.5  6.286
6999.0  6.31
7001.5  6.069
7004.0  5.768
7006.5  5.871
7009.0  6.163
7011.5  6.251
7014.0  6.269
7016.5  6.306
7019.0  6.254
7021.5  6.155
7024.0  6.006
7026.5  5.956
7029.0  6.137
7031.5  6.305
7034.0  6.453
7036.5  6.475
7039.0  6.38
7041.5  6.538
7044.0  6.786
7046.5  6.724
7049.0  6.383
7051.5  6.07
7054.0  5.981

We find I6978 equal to 0.033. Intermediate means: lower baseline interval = 6.32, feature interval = 6.08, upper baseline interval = 6.23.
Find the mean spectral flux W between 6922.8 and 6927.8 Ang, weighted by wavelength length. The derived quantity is 6.24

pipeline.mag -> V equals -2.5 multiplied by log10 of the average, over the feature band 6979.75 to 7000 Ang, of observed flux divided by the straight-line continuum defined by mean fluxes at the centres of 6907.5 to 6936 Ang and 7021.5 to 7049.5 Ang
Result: 0.03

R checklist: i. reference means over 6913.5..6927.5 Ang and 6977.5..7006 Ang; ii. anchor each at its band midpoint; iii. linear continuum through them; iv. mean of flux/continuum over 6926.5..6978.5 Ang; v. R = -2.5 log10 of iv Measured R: 0.04 mag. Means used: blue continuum 6.47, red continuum 6.12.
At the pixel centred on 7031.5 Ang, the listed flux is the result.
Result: 6.305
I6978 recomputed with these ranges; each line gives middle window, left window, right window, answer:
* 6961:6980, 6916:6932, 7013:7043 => 0.067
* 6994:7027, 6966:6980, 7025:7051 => 0.017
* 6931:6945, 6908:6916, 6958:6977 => -0.010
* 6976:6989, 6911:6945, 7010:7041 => 0.041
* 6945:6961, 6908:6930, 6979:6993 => 0.025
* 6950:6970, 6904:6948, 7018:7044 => 0.055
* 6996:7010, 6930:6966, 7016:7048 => 0.034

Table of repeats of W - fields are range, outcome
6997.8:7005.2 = 6.05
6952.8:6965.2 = 5.95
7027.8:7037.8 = 6.34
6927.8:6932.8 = 6.12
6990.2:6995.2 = 6.32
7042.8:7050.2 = 6.63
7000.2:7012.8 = 6.03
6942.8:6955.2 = 6.16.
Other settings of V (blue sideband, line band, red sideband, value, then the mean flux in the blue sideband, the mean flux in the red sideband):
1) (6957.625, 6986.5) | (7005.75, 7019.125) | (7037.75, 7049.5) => 0.020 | 5.96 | 6.57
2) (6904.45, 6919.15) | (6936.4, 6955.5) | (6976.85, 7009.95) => 0.015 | 6.36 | 6.11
